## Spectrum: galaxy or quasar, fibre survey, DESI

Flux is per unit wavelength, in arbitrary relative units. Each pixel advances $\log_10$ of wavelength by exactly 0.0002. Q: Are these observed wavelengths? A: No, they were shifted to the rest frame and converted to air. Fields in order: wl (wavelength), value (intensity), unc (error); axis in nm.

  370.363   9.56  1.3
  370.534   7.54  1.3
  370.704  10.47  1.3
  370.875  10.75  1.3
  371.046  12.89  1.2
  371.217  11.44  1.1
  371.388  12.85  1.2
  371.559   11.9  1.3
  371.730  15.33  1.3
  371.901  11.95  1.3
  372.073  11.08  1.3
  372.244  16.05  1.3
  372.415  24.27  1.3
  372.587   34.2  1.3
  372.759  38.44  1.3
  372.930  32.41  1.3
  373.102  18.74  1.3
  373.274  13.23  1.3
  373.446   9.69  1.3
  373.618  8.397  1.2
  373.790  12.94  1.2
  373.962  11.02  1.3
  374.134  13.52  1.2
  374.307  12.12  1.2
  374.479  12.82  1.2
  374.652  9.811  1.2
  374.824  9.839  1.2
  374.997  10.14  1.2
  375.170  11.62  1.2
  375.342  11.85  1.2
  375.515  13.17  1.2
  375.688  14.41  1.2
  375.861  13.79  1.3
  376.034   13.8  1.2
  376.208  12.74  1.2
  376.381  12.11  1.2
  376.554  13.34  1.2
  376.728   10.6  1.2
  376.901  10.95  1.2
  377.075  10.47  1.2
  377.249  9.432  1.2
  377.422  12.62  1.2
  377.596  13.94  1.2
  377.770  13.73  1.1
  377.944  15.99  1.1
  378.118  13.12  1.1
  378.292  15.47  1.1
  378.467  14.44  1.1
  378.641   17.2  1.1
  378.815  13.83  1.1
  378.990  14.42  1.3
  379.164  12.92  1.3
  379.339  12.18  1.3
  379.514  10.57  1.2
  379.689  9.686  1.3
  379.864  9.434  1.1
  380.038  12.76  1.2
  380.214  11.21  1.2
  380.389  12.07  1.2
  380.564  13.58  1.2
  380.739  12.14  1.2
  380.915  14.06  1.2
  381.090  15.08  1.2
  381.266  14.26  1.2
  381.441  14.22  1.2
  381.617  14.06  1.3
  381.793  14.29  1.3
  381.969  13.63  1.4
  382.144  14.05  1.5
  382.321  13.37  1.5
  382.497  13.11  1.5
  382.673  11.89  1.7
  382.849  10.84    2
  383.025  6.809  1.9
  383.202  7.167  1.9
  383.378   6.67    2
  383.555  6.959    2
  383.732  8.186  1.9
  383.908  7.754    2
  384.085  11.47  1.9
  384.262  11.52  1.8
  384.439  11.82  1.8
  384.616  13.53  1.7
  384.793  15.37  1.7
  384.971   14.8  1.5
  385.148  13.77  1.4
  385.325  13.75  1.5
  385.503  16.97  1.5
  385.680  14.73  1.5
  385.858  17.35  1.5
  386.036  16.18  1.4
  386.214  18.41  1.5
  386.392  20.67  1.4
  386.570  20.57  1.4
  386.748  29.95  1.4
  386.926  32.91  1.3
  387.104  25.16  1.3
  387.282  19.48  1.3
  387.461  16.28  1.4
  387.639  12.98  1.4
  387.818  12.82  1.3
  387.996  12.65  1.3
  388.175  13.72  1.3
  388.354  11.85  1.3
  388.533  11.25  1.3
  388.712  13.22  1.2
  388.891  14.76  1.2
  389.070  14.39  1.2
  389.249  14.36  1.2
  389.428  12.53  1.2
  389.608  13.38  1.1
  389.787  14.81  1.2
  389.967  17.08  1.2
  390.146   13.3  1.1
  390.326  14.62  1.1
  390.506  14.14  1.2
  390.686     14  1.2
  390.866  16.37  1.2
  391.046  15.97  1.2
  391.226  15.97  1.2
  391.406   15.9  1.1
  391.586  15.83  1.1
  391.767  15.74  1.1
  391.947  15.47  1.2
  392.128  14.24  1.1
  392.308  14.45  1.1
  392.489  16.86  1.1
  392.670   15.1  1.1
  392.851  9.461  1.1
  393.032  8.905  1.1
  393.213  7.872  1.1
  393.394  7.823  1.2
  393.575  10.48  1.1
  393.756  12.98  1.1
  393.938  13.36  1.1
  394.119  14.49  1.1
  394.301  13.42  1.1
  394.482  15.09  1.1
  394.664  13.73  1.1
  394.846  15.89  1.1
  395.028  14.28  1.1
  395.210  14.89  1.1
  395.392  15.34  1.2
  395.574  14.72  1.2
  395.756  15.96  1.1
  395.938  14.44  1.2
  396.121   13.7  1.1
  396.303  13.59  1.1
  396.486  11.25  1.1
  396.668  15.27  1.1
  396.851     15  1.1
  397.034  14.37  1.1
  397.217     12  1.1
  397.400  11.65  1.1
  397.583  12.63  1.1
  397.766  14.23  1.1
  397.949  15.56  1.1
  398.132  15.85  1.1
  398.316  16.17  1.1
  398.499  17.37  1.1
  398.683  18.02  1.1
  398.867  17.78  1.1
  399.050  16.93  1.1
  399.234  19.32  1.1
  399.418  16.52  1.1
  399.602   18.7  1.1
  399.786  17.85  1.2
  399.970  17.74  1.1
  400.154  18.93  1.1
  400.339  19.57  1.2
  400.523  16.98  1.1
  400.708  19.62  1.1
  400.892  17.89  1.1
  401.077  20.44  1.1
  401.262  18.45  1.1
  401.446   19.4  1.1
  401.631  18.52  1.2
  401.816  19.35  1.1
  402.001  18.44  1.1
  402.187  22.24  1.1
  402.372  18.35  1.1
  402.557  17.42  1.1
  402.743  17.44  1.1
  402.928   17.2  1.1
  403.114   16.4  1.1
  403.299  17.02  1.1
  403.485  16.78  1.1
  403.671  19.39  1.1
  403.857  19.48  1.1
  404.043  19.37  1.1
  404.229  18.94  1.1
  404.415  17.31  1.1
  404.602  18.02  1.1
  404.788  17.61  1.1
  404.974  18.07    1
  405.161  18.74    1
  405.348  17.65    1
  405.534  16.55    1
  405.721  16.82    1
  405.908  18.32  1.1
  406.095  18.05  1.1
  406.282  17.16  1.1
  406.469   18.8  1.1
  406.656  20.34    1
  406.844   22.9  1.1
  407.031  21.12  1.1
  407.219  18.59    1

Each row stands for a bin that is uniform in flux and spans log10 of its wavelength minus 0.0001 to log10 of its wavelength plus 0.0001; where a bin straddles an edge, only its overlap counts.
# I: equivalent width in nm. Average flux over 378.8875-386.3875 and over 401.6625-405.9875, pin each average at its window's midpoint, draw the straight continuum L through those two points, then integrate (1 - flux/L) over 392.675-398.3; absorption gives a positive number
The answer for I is 0.93 nm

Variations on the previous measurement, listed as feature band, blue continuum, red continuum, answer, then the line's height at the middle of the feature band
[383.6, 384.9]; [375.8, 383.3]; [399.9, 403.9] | 0.25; 13.9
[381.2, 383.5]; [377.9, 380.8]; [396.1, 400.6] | 0.28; 13.4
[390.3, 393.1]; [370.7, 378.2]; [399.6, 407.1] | 0.36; 16.8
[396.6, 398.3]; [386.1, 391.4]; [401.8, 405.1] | 0.33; 17.5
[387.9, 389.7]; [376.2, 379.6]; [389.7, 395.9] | 0.08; 13.8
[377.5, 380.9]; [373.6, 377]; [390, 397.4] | -0.19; 12.4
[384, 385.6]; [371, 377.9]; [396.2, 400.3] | 0.14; 15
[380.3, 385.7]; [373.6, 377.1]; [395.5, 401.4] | 0.44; 13.4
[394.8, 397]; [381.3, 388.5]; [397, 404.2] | 0.28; 16.6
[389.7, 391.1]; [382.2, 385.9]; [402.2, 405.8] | -0.13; 13.7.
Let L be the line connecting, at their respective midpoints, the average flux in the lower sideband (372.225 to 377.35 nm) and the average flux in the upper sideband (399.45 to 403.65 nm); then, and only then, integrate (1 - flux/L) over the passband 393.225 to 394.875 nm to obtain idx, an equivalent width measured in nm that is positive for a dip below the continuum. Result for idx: 0.45 nm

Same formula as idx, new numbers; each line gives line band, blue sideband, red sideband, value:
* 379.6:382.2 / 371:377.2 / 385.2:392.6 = 0.398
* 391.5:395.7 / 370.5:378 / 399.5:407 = 0.864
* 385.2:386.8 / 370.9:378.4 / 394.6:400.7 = -0.356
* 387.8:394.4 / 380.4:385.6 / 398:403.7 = 0.551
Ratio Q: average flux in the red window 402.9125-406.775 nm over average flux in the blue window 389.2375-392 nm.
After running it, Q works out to 1.20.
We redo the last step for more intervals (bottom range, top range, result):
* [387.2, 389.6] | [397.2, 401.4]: 1.24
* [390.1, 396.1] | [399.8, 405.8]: 1.31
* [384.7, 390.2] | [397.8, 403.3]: 1.10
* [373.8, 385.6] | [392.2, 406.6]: 1.31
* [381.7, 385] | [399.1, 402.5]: 1.68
